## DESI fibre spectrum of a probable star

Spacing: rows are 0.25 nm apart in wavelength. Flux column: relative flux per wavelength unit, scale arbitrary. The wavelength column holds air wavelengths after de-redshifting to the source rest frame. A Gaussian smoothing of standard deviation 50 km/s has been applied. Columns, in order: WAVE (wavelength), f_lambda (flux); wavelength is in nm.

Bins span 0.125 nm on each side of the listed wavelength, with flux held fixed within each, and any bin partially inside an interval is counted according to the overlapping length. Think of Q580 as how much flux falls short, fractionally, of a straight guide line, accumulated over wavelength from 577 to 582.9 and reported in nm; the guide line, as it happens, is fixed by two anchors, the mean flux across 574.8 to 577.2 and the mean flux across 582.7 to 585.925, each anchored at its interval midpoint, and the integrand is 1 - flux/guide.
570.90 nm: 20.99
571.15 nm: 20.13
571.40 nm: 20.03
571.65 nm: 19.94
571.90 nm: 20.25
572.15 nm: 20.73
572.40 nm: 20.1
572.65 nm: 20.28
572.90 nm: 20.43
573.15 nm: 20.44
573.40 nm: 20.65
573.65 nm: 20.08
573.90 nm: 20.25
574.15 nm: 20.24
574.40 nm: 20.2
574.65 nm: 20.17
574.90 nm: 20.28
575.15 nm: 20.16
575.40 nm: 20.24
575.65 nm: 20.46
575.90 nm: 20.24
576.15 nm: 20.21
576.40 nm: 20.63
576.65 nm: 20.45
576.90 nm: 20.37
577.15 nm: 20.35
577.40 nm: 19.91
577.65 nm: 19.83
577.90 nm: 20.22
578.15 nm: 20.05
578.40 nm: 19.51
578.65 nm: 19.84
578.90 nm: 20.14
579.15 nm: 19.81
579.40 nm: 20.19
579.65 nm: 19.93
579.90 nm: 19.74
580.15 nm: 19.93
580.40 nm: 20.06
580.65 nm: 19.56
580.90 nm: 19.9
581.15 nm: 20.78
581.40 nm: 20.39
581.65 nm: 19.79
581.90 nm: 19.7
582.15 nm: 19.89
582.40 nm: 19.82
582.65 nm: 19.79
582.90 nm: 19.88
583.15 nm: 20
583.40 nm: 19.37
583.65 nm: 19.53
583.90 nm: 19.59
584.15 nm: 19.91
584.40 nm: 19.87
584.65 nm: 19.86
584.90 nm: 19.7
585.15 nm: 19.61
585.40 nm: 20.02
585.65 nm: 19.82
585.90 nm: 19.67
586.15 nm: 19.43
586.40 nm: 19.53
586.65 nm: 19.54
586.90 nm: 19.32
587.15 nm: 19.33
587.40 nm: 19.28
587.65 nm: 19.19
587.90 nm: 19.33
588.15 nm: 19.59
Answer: 0.03 nm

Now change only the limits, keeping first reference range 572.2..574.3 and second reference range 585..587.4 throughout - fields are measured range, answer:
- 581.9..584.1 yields 0.00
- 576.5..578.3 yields -0.01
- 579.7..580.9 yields 0.00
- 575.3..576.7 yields -0.01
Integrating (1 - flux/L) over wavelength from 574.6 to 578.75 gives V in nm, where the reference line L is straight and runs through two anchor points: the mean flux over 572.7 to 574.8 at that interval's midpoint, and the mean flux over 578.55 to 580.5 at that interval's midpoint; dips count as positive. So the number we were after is -0.01 nm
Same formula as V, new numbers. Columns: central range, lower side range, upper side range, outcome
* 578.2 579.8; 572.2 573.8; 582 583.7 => 0.01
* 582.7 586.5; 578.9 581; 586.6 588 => -0.04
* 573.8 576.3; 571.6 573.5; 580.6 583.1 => 0.00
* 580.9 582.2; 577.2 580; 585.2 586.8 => -0.02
